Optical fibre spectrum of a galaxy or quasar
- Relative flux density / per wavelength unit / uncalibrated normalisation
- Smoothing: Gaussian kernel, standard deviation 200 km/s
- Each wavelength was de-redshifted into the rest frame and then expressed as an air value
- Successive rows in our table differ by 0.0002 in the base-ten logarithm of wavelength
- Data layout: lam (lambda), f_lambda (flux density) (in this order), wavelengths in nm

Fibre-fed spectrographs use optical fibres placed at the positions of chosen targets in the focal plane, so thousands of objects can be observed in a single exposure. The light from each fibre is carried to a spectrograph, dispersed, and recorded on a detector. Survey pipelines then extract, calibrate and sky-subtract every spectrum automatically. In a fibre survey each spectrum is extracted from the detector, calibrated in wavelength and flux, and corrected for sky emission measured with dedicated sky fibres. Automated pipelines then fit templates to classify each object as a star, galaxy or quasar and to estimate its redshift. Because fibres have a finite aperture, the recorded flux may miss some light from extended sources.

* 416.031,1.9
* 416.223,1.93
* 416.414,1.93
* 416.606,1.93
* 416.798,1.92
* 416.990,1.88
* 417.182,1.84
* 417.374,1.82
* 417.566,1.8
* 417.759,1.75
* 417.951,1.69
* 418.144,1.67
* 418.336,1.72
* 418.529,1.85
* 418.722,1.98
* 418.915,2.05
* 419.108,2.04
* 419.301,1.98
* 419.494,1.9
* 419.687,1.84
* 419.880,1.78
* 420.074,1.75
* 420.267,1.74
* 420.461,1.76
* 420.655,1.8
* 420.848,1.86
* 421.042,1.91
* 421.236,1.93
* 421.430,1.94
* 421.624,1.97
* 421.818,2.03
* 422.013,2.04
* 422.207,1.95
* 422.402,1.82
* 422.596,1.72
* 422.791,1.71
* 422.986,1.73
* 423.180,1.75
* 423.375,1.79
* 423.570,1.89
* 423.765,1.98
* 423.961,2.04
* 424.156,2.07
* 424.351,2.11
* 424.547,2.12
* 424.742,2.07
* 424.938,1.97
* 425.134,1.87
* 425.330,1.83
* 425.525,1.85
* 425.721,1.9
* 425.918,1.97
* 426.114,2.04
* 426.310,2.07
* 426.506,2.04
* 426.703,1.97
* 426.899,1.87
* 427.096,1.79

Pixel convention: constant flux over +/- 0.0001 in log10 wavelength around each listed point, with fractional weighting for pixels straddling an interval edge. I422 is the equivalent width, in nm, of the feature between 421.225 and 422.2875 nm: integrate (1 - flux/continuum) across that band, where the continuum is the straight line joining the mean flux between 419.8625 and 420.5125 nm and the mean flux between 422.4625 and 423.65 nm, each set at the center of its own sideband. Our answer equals -0.13 nm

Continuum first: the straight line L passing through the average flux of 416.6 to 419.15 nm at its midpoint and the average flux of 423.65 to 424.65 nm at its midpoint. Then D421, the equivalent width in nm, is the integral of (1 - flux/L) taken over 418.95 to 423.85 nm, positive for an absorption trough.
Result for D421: 0.25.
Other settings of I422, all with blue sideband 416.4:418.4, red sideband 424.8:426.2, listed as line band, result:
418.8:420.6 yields -0.03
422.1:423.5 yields 0.07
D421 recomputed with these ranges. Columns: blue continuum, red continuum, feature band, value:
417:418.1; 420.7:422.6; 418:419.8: -0.06 nm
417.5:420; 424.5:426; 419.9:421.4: 0.04 nm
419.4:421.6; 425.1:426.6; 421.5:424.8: -0.05 nm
